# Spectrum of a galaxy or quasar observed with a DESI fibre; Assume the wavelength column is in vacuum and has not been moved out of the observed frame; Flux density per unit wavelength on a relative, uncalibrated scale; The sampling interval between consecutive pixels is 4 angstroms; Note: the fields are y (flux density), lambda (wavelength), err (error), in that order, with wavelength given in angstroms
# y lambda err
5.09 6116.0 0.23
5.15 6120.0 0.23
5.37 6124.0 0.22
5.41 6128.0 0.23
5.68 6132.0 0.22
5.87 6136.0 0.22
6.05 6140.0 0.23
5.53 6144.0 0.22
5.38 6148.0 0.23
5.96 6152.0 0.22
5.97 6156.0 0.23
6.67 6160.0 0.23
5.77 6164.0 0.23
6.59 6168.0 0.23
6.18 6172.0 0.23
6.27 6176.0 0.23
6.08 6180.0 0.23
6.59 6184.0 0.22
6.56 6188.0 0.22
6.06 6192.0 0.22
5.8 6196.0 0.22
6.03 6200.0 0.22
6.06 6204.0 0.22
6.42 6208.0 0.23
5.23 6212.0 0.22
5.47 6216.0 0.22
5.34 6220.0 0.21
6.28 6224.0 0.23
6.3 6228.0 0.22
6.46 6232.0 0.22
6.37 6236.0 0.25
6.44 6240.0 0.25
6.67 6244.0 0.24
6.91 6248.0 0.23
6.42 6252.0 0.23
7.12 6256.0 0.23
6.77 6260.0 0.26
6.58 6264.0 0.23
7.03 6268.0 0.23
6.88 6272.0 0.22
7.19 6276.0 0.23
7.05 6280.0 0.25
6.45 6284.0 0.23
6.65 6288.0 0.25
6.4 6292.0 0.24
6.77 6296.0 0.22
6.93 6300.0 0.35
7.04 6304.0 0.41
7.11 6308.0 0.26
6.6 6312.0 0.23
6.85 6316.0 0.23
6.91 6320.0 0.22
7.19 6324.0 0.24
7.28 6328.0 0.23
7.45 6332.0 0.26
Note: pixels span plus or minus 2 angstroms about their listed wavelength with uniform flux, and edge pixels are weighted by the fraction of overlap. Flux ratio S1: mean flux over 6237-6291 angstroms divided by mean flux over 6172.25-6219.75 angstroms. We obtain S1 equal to 1.1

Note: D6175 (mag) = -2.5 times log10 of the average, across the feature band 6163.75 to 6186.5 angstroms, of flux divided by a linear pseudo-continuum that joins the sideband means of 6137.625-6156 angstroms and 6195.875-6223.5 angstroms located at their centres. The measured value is -0.09 mag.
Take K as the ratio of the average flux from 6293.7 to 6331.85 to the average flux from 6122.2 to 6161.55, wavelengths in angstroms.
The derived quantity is 1.21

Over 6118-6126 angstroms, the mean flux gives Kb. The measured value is 5.26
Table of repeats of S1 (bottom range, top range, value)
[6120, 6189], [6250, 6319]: 1.14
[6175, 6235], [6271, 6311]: 1.13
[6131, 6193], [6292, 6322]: 1.13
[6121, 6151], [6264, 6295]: 1.21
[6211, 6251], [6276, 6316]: 1.10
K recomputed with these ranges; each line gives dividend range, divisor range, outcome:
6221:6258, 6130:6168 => 1.10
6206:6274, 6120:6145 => 1.14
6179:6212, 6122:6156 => 1.08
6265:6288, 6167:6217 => 1.13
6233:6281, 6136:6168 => 1.14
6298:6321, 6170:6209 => 1.11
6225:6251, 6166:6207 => 1.05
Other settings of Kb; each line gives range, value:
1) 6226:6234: 6.38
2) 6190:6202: 5.96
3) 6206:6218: 5.71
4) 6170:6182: 6.18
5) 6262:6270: 6.8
